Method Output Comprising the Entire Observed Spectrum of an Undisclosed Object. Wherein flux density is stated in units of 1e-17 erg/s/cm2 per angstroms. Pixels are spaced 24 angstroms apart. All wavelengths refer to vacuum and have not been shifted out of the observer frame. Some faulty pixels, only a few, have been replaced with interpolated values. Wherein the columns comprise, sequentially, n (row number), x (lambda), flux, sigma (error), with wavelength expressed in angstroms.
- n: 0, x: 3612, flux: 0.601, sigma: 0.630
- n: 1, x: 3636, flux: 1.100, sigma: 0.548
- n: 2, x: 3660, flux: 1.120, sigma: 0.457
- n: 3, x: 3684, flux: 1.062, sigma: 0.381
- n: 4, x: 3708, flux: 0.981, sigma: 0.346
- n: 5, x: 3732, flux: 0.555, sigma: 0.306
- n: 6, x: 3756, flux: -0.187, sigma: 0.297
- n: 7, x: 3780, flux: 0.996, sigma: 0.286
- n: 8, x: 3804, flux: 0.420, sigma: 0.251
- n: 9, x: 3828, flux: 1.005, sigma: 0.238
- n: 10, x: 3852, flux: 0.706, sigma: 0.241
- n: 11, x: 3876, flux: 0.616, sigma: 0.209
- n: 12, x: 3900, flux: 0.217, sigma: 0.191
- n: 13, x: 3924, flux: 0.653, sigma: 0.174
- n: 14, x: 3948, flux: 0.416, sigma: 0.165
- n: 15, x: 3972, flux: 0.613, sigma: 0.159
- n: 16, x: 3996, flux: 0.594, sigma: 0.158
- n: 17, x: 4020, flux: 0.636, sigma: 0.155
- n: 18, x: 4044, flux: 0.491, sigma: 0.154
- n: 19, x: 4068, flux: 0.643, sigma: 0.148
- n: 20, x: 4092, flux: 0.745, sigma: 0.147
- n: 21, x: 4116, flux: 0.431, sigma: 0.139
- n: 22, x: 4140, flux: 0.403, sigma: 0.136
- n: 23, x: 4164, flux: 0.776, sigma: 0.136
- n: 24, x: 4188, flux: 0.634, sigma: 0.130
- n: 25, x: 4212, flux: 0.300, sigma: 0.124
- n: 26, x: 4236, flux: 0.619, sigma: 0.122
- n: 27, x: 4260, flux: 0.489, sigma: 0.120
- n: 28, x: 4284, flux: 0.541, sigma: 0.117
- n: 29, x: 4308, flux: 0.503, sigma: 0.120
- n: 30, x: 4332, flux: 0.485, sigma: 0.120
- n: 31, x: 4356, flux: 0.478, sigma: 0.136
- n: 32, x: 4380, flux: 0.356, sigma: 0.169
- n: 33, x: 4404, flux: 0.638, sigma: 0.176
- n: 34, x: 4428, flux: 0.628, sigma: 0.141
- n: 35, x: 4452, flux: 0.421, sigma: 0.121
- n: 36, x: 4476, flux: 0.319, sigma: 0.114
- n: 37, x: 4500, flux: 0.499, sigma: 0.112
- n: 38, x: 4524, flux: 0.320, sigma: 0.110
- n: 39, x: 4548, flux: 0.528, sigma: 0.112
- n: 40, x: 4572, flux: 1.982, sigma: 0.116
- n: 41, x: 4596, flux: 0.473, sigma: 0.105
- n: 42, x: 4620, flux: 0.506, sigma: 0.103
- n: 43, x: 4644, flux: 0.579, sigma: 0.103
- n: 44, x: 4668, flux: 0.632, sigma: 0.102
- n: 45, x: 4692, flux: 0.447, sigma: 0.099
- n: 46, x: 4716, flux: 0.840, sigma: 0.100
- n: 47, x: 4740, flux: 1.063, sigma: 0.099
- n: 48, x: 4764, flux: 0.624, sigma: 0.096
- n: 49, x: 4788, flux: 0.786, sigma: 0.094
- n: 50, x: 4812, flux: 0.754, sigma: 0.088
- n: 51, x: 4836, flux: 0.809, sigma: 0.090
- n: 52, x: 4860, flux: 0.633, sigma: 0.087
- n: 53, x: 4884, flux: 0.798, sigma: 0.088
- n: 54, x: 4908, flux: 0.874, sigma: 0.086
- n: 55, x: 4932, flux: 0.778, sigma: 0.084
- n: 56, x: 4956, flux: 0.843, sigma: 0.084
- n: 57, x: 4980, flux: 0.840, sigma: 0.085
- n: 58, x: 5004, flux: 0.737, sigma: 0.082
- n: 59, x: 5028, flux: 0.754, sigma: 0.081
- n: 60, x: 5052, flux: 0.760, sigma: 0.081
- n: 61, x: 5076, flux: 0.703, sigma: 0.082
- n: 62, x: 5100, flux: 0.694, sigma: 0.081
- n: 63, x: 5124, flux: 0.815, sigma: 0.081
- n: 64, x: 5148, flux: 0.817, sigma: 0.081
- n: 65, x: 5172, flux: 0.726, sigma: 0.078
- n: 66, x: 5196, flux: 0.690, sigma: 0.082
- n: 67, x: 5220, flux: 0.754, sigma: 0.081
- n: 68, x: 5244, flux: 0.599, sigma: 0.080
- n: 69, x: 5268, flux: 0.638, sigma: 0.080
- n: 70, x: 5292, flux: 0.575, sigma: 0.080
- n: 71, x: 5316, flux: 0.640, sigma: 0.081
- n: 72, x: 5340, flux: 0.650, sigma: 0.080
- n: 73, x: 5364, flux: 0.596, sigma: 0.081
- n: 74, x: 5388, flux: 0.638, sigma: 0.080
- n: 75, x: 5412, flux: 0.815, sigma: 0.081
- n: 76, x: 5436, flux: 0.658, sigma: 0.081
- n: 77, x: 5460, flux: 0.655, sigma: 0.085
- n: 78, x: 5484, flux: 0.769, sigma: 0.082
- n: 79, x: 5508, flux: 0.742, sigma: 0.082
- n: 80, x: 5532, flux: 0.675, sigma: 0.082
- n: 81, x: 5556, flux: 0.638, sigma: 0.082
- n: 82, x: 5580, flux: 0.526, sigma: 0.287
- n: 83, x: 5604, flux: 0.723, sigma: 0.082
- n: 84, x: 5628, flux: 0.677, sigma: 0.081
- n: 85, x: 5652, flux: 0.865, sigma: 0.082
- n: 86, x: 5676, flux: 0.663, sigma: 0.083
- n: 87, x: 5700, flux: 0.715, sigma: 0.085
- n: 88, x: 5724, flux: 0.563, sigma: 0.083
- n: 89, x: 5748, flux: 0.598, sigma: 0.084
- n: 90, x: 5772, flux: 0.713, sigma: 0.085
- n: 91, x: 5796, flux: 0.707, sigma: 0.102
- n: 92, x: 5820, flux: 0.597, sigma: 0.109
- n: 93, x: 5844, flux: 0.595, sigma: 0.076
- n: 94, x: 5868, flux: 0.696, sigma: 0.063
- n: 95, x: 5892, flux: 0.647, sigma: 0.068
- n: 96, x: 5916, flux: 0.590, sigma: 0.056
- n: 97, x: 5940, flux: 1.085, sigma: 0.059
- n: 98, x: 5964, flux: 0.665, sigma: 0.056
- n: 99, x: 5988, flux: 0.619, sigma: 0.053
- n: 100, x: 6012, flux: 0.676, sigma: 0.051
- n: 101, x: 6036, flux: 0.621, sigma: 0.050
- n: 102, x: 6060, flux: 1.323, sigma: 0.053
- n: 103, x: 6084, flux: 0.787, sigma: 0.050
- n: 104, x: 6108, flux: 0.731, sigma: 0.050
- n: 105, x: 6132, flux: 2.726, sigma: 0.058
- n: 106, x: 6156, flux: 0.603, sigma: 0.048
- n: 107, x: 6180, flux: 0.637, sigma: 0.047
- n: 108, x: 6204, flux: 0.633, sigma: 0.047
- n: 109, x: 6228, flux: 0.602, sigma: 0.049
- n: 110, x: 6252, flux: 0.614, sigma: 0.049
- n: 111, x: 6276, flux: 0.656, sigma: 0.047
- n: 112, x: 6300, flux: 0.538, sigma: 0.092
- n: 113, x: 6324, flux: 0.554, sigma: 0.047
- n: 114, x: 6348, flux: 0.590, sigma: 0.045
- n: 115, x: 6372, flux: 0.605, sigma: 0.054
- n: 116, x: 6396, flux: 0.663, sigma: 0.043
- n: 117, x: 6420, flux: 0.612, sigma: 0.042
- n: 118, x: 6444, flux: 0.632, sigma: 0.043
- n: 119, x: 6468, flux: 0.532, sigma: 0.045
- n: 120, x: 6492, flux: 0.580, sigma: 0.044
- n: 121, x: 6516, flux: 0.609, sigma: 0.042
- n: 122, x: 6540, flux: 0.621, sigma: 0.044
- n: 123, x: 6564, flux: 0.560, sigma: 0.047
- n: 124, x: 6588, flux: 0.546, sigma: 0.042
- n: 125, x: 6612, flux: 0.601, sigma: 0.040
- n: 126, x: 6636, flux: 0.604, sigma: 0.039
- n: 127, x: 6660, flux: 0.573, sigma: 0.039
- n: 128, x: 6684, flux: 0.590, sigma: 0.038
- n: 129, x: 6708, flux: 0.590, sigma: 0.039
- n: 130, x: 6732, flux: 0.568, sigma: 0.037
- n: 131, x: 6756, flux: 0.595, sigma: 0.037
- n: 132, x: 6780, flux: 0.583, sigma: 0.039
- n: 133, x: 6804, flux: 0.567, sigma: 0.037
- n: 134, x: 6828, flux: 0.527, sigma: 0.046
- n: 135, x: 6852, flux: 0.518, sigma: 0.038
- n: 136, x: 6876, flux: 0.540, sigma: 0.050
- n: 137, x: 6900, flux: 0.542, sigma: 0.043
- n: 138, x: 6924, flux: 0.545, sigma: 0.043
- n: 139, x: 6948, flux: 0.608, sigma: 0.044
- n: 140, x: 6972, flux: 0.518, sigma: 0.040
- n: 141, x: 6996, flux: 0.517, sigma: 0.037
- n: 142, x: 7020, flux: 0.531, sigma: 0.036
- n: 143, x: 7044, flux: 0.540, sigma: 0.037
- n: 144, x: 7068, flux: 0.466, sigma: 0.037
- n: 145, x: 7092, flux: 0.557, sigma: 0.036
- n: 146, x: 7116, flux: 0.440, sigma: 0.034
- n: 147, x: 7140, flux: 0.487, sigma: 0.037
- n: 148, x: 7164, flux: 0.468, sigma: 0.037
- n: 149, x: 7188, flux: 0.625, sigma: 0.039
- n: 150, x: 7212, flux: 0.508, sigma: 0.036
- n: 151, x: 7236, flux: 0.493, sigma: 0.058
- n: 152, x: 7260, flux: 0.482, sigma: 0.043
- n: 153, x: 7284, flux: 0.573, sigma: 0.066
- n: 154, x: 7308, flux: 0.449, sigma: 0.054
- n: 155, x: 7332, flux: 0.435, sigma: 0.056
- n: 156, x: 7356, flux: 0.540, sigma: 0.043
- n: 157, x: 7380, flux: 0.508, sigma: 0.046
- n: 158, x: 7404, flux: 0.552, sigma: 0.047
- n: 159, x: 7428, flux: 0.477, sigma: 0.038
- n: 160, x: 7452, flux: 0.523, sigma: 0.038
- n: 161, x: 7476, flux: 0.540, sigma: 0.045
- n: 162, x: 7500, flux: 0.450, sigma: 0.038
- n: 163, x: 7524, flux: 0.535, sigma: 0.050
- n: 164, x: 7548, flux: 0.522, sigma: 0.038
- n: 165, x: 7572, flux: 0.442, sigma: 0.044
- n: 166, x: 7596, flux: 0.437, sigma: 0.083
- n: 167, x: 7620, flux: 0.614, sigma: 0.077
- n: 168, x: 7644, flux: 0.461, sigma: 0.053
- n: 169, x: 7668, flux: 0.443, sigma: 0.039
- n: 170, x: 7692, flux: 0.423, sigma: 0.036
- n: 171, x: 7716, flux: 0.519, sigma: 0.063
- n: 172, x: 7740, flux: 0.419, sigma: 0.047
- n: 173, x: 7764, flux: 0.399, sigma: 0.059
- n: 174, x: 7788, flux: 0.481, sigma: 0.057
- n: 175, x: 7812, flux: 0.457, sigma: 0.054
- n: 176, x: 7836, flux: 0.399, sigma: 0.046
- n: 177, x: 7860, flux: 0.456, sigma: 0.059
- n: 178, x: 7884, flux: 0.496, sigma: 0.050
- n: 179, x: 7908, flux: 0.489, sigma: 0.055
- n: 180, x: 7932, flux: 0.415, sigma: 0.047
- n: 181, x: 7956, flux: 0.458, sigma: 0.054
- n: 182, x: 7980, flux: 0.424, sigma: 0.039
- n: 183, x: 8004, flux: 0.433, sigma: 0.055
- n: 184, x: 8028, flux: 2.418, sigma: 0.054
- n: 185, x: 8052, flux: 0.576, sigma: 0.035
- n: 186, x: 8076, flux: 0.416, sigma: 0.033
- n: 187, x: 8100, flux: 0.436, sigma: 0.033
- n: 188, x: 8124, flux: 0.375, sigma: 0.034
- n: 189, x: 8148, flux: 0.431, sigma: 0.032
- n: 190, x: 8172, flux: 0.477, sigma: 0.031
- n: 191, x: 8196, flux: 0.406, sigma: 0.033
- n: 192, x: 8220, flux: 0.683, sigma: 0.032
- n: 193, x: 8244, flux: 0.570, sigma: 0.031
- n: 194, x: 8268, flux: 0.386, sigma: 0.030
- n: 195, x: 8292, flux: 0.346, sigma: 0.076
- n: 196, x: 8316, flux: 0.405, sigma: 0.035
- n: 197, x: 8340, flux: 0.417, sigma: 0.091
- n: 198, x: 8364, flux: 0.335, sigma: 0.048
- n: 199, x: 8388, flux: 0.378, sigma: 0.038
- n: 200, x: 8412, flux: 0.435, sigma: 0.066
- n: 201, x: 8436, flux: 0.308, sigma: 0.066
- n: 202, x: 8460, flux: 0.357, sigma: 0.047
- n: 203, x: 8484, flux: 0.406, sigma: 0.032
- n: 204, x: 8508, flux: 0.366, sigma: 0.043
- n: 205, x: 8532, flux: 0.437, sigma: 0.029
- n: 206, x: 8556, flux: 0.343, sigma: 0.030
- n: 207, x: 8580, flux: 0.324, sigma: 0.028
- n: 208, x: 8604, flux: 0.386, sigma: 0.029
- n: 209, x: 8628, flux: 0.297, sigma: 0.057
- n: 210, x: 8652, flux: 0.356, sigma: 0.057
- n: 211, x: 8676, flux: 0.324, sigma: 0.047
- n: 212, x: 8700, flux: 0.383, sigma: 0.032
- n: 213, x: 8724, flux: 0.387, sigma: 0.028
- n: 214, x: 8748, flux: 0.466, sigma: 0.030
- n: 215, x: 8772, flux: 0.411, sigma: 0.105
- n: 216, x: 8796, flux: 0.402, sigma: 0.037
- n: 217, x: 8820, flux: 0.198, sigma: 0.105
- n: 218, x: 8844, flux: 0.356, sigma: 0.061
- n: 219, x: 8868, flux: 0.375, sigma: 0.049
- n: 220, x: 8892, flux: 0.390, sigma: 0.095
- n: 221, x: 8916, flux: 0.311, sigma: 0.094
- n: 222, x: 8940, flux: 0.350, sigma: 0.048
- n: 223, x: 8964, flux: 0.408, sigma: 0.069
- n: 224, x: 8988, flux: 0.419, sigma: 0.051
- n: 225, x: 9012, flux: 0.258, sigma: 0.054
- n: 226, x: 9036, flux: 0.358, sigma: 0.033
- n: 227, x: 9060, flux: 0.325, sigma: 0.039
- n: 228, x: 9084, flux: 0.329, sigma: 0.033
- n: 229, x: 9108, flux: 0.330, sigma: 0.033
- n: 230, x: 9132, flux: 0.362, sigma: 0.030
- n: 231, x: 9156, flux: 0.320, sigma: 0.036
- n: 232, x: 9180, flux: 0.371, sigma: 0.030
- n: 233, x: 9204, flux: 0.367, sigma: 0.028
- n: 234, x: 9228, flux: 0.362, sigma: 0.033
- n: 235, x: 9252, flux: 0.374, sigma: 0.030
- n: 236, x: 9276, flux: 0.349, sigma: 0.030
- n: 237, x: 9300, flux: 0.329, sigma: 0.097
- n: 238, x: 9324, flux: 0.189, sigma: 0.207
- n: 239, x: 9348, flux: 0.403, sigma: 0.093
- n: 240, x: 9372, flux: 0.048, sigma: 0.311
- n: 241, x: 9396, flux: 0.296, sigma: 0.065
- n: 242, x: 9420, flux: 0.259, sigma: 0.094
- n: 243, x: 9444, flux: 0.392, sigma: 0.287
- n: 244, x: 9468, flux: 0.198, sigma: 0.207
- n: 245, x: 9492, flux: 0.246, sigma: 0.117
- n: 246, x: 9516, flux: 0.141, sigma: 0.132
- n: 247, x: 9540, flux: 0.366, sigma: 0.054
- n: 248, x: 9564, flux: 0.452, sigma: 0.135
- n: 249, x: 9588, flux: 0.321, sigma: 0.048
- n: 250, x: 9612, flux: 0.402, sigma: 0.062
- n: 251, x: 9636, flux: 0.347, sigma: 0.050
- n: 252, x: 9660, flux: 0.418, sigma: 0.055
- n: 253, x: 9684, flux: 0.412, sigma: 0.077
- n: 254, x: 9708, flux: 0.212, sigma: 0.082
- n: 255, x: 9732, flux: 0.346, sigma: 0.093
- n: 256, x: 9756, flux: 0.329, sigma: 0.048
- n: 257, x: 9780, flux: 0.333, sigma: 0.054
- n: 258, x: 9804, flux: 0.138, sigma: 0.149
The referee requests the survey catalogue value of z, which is 0.224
